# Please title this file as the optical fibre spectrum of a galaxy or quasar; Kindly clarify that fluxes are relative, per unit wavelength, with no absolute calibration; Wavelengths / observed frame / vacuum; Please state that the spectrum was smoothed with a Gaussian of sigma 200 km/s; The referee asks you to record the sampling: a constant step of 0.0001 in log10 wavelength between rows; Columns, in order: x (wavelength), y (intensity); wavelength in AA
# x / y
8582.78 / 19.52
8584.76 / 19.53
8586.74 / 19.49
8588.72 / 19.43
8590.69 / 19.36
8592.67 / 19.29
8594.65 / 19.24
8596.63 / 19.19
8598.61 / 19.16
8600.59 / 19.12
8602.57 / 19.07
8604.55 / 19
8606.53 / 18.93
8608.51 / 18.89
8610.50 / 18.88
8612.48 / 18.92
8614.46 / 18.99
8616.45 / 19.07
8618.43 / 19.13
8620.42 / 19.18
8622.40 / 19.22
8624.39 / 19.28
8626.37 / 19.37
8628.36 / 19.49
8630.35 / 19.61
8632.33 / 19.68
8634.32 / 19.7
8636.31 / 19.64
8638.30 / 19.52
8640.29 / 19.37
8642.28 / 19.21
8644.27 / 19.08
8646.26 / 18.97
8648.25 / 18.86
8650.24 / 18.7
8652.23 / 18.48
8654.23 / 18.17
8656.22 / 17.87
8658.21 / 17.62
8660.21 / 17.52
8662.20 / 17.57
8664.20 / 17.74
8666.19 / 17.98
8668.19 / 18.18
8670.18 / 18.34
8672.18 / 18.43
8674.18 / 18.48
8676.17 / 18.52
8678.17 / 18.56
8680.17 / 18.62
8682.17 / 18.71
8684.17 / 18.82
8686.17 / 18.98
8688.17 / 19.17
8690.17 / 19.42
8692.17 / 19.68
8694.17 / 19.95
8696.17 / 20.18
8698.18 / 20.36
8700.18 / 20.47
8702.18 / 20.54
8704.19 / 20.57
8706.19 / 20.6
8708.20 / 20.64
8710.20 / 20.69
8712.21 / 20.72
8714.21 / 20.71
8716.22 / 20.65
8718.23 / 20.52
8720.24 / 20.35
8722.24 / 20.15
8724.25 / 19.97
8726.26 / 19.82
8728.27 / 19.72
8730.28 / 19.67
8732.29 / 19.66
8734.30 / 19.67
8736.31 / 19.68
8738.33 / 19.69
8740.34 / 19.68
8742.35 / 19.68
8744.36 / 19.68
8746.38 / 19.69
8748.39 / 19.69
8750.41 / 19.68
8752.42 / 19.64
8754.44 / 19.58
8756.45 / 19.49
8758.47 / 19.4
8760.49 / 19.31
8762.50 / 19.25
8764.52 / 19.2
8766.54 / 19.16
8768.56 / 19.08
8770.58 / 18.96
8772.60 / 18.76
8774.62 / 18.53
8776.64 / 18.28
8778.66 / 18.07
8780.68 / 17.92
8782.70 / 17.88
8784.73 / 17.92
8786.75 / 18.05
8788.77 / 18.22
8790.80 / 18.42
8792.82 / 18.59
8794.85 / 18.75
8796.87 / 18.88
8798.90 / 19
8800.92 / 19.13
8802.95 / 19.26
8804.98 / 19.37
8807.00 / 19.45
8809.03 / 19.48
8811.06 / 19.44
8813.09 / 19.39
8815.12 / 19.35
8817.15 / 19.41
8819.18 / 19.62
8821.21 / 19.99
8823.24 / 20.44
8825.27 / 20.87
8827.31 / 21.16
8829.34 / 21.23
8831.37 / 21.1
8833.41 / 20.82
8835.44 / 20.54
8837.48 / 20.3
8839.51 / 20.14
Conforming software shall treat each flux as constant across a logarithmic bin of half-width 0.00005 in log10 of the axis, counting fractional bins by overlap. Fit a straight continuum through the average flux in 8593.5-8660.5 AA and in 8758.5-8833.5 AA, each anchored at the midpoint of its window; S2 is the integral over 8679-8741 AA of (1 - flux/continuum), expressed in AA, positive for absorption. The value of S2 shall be -2.7 AA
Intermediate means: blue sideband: 19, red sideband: 19.2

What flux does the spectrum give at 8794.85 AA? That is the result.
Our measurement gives 18.75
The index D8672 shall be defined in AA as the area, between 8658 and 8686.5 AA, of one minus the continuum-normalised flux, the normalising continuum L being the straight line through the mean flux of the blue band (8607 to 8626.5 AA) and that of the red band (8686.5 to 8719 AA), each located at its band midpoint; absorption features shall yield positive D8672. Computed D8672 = 2.27 AA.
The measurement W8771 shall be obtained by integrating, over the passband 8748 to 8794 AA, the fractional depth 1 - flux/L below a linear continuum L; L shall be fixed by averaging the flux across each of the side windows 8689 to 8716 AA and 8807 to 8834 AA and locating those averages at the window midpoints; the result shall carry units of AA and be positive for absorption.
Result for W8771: 3.2 AA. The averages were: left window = 20.4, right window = 20.1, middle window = 18.8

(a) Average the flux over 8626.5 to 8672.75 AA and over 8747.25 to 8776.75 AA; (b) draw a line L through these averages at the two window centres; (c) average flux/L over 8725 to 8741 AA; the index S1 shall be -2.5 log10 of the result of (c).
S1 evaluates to -0.03 mag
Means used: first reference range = 18.7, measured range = 19.7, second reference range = 19.2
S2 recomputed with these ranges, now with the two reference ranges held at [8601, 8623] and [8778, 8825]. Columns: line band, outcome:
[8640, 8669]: 1.1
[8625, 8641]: -0.4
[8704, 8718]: -1.2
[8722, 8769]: -1.4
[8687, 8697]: -0.3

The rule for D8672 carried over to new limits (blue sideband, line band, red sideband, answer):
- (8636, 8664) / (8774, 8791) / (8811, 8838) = 1.5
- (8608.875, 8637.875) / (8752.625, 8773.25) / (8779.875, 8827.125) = -0.1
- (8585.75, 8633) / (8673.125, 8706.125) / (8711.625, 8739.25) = 0.5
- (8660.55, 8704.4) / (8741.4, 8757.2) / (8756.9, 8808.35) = -0.7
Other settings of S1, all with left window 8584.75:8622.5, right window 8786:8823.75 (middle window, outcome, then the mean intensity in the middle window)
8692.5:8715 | -0.07 mag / 20.5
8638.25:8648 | 0.00 mag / 19.2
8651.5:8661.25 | 0.07 mag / 17.9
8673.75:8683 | 0.03 mag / 18.6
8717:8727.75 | -0.06 mag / 20.2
